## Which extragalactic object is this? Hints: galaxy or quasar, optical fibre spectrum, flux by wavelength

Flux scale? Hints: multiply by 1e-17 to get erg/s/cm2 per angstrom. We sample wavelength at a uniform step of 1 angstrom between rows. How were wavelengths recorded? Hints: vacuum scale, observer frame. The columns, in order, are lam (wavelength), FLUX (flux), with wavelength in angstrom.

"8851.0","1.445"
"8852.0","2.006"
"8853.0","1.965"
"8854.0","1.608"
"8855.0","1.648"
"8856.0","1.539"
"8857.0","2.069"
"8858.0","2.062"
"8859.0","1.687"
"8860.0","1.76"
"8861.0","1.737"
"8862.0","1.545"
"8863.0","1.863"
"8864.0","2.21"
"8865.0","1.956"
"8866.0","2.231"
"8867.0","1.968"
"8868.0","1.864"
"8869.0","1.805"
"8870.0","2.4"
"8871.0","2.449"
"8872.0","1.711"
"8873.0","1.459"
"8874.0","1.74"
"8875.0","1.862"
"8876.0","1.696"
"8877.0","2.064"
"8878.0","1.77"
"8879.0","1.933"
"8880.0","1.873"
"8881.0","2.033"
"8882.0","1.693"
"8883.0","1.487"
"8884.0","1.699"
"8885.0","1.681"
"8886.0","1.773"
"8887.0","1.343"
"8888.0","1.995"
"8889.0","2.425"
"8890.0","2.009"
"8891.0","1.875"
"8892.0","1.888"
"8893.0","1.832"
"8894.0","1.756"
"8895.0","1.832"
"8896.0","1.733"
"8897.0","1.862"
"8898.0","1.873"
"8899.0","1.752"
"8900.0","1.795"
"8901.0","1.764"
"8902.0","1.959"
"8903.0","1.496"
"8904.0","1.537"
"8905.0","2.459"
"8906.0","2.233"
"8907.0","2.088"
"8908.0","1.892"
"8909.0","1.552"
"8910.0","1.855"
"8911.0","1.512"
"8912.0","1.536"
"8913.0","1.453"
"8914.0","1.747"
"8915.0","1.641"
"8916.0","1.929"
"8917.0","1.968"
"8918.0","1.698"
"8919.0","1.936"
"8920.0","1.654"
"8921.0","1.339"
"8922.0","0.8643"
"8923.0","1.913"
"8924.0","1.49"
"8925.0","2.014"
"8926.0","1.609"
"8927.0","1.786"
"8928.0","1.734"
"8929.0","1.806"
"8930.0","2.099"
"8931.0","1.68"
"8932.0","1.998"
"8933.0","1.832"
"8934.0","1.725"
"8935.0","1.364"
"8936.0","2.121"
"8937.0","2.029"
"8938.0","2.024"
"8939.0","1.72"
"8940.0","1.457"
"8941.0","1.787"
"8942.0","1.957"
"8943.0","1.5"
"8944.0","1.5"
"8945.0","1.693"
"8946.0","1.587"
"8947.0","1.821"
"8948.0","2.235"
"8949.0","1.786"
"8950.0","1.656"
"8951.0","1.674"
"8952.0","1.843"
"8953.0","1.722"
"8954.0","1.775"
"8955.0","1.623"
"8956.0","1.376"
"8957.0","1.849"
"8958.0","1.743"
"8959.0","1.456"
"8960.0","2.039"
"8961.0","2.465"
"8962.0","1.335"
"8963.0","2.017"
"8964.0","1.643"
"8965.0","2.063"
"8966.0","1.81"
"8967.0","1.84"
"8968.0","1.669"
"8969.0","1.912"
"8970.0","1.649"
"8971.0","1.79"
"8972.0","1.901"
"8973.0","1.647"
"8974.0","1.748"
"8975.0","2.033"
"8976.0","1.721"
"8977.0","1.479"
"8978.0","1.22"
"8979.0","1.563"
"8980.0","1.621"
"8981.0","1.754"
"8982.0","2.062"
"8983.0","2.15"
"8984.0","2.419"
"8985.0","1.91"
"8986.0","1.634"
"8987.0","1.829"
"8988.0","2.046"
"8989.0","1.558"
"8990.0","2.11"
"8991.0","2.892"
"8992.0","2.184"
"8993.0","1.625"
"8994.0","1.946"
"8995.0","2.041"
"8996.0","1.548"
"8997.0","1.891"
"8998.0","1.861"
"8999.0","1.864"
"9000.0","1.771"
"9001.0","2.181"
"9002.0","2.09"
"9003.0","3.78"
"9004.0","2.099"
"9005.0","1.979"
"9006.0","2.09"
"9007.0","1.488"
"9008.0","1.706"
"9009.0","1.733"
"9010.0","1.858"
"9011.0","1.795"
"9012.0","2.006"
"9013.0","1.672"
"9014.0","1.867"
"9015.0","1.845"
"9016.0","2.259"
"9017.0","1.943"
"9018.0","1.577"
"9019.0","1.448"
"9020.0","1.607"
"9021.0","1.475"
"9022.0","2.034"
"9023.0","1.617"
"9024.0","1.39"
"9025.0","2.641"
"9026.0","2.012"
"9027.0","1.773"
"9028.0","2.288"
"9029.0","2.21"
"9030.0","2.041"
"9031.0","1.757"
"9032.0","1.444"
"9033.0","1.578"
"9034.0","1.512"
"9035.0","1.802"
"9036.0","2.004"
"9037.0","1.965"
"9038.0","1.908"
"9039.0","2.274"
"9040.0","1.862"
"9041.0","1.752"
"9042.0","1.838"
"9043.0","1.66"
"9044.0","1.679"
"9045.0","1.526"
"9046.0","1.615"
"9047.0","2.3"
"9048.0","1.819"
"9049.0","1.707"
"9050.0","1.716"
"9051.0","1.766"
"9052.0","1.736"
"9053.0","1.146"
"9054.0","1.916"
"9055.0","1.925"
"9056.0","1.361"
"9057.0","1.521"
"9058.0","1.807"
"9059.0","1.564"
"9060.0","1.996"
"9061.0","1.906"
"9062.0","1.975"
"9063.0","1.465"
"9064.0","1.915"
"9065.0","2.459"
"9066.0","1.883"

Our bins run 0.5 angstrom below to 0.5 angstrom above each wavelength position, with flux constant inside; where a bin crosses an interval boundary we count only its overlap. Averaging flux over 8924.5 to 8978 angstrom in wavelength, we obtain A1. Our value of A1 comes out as 1.77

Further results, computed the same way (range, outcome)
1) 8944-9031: 1.86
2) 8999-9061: 1.85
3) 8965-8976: 1.81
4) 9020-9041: 1.87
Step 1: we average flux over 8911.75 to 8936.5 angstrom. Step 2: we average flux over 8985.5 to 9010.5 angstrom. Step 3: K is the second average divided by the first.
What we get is 1.2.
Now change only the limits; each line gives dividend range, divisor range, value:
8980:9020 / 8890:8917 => 1.08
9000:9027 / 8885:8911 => 1.04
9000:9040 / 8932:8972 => 1.08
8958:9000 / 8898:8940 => 1.05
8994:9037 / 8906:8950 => 1.09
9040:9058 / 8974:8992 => 0.91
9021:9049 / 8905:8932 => 1.06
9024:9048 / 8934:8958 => 1.08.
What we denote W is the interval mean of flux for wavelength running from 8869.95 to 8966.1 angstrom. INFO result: 1.79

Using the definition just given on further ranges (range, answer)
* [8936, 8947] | 1.75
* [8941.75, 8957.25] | 1.72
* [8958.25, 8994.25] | 1.85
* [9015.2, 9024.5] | 1.71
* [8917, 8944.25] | 1.73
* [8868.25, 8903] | 1.84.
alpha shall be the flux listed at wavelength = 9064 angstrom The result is 1.915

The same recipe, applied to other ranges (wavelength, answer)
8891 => 1.875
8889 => 2.425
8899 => 1.752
